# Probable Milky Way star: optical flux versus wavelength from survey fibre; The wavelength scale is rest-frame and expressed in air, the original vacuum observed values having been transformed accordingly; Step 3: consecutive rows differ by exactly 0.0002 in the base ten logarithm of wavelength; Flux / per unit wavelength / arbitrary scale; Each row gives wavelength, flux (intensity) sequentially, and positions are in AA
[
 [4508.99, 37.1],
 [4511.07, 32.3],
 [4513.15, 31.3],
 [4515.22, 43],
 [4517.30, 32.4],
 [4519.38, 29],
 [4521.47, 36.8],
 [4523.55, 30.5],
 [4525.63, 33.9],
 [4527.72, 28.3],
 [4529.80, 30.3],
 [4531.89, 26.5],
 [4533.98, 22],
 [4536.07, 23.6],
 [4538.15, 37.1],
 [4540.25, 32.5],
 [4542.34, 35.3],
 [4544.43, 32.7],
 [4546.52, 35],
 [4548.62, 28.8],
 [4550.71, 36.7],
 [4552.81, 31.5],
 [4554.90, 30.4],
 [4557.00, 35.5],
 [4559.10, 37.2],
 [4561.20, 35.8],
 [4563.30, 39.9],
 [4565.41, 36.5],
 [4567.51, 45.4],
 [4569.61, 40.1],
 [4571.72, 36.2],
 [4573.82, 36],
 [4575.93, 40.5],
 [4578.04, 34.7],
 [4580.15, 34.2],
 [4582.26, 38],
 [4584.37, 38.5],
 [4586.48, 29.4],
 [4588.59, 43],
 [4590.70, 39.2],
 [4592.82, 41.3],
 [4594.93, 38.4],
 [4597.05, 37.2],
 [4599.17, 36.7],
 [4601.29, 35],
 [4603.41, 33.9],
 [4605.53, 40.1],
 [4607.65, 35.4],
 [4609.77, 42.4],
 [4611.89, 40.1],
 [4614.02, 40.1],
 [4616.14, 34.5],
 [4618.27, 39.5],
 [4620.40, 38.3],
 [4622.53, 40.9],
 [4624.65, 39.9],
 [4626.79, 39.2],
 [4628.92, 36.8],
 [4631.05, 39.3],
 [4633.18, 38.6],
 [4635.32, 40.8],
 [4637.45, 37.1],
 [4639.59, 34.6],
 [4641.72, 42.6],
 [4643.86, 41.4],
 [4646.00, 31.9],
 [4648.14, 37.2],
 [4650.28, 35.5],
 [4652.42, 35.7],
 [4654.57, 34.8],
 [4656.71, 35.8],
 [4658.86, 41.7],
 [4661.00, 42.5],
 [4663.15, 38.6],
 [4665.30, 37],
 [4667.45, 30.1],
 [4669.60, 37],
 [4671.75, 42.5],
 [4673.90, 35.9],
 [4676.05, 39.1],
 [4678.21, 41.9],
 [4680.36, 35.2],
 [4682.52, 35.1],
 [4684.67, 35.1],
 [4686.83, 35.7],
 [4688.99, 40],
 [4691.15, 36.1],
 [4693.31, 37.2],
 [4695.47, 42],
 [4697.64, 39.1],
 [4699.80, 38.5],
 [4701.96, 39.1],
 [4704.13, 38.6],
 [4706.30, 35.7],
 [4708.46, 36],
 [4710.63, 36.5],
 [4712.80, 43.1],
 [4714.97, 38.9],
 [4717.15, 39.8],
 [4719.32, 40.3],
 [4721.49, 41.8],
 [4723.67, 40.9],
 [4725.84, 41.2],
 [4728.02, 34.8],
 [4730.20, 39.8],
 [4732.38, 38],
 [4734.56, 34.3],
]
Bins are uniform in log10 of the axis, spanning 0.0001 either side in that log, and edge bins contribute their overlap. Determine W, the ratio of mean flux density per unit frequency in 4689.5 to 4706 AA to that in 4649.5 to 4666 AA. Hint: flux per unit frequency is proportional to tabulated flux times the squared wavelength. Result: 1.04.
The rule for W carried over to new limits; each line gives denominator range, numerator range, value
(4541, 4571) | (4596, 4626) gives 1.09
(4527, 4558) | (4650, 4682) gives 1.27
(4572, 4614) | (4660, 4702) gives 1.04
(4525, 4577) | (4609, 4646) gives 1.19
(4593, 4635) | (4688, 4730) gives 1.06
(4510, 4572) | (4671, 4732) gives 1.23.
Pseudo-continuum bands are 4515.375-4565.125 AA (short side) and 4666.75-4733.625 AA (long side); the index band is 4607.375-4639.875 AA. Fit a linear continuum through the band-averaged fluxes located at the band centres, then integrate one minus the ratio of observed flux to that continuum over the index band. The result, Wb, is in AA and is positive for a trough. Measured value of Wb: -3.0 AA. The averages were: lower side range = 32.5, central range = 38.8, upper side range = 38.3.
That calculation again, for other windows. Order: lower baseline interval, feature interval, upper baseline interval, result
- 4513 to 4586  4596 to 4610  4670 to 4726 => -0.5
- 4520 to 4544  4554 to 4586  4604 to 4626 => -2.5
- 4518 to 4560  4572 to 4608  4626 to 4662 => -2.5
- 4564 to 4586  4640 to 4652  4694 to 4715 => 0.3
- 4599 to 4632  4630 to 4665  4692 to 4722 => 0.5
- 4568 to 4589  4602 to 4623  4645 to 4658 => -1.2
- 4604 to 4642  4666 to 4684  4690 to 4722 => 0.8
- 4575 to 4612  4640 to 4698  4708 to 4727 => 2.1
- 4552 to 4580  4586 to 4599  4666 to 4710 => -0.5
